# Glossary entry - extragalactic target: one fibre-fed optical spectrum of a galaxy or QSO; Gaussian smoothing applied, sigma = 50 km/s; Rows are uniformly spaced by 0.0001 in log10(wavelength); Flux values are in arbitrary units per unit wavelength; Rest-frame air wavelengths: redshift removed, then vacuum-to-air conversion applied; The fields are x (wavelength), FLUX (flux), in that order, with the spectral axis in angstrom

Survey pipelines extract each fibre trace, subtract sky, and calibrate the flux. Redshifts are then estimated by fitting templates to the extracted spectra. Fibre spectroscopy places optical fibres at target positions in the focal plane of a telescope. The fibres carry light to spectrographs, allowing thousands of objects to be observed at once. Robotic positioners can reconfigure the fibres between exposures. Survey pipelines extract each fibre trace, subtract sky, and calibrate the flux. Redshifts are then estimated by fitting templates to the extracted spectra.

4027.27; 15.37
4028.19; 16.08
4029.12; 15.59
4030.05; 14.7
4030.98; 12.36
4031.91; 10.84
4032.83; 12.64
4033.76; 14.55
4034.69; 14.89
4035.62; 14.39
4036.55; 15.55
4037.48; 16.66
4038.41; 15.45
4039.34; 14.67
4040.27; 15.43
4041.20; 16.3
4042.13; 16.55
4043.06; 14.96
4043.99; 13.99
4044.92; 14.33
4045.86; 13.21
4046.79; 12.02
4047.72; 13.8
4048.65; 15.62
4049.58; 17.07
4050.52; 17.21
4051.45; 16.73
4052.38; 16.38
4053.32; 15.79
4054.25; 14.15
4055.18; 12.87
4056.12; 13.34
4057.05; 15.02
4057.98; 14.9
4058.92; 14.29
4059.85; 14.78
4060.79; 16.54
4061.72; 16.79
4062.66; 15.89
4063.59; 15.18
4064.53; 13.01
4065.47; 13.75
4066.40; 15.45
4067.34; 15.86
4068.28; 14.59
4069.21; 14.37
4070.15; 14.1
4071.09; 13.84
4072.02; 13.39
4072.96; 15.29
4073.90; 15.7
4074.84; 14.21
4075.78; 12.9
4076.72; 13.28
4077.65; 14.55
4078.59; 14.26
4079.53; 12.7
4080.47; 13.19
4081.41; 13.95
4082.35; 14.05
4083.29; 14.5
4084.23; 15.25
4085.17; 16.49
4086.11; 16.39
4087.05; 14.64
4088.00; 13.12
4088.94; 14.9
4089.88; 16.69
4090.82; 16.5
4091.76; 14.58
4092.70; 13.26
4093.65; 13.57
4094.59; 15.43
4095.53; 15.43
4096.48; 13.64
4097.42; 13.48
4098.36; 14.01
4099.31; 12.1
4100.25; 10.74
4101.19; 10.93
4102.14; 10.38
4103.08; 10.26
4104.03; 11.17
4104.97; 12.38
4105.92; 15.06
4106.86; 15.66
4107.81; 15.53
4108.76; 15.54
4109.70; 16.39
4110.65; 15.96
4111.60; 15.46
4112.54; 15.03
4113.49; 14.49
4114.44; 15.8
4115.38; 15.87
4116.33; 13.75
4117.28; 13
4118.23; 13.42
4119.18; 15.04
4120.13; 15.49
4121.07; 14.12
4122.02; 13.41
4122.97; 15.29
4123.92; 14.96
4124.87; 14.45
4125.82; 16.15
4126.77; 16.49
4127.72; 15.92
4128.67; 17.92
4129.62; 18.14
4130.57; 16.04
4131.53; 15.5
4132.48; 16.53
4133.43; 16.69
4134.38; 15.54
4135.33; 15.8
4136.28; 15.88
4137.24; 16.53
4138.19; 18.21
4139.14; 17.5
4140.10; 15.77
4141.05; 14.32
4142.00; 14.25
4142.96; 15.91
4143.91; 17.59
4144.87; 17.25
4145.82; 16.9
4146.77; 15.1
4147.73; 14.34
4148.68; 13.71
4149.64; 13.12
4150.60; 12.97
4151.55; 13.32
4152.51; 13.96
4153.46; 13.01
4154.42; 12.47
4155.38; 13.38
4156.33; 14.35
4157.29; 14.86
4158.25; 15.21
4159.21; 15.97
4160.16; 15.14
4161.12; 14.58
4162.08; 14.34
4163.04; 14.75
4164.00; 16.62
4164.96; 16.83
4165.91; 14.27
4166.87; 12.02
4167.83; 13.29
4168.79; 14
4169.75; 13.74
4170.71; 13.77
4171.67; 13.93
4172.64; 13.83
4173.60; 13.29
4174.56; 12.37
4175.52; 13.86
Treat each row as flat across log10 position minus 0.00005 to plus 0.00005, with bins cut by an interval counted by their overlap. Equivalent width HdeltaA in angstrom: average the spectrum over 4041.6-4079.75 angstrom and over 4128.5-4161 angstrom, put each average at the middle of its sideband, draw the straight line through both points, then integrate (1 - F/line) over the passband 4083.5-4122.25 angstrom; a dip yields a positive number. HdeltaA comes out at 2.0 angstrom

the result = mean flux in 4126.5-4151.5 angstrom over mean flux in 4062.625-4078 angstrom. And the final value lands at 1.10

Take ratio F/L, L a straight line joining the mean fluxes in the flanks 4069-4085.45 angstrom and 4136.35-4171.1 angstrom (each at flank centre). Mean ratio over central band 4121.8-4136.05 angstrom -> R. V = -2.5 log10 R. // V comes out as -0.10 mag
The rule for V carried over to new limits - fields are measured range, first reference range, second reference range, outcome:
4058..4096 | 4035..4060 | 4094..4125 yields -0.01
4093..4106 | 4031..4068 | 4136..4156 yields 0.18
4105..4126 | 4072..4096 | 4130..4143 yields 0.04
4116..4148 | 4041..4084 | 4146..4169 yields -0.10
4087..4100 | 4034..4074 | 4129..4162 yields 0.06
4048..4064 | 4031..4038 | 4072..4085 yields -0.09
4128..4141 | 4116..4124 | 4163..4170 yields -0.16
